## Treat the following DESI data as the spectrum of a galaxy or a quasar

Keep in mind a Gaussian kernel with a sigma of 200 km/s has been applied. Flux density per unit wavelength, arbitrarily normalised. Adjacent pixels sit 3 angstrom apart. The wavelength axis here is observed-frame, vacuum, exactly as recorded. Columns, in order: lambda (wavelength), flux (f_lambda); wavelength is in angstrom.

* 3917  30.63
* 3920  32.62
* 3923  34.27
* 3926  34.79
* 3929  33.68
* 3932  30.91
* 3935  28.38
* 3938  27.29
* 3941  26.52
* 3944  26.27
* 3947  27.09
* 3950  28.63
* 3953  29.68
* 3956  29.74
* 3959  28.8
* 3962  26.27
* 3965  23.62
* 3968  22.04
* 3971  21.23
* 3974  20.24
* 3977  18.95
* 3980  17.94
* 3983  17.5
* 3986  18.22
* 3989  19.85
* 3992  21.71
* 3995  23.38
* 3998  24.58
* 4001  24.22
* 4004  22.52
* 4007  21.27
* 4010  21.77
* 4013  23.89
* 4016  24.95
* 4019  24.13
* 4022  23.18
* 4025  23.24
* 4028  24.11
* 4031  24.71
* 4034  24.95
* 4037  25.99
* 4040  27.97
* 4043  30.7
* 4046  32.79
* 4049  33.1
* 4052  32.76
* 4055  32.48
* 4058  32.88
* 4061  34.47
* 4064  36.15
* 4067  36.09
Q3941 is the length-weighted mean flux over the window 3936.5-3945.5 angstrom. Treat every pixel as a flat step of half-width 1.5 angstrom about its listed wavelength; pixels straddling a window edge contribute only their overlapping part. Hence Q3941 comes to 26.7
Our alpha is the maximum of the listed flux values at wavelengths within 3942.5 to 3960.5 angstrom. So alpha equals 29.74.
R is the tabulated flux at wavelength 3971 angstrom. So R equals 21.23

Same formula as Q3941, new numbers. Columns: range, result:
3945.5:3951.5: 27.9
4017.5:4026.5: 23.5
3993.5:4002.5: 24.1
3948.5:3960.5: 29.2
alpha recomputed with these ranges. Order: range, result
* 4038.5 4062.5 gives 34.47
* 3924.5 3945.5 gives 34.79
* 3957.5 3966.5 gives 28.8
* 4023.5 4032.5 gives 24.71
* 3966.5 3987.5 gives 22.04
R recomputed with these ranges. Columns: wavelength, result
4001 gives 24.22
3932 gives 30.91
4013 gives 23.89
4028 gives 24.11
